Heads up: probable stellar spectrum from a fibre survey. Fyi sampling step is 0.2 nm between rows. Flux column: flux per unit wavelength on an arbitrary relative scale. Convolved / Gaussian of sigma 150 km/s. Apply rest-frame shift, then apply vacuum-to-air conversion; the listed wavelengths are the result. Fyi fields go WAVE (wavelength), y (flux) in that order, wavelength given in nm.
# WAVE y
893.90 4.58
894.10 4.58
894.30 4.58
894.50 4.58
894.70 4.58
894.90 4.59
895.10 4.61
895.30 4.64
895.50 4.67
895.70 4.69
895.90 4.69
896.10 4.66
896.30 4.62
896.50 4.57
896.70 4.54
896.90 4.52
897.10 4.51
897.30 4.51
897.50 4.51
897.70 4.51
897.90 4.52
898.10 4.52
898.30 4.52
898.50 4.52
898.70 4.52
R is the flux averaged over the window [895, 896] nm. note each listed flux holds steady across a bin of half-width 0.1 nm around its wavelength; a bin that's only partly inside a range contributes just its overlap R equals 4.66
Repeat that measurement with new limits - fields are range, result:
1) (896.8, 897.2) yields 4.52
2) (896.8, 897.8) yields 4.51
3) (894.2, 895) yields 4.58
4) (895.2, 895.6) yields 4.65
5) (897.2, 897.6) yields 4.51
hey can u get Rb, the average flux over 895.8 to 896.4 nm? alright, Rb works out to 4.66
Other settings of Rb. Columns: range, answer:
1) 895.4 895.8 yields 4.68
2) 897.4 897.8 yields 4.51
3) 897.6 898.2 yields 4.52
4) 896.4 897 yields 4.54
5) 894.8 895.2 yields 4.6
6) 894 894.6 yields 4.58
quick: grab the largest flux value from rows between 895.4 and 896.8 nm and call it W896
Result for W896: 4.69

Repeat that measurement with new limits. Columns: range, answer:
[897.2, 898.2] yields 4.52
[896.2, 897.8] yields 4.62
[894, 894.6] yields 4.58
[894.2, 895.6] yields 4.67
